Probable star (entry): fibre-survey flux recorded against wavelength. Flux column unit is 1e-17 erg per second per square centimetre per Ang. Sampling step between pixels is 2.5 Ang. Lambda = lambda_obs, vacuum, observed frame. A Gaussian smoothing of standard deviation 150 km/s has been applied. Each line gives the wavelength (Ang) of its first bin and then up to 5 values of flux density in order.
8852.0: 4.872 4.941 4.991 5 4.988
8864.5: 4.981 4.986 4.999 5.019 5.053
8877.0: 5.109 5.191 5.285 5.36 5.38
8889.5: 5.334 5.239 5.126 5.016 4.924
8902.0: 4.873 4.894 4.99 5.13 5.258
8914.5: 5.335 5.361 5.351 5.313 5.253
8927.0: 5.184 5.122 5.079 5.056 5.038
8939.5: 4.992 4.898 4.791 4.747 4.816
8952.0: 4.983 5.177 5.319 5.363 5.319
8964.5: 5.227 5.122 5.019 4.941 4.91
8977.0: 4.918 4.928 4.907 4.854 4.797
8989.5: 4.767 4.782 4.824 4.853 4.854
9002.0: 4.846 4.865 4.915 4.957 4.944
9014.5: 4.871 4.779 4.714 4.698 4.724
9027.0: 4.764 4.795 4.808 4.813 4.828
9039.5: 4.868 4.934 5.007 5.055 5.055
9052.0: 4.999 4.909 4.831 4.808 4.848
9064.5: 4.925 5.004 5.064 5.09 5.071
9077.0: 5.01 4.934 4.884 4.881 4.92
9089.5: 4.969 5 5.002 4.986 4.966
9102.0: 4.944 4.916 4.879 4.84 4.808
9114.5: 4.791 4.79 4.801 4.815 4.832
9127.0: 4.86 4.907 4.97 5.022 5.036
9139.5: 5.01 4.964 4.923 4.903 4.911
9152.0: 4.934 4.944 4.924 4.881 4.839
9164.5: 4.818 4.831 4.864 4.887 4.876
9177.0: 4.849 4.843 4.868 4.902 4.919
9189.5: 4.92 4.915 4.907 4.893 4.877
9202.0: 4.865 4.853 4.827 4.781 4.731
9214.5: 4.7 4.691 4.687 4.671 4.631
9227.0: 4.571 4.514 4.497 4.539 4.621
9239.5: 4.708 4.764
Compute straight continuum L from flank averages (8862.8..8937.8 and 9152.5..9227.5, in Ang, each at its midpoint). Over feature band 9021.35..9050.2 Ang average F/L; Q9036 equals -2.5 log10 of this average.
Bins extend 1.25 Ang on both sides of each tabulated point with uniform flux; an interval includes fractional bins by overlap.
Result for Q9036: 0.03 mag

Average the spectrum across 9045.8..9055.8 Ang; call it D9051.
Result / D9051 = 5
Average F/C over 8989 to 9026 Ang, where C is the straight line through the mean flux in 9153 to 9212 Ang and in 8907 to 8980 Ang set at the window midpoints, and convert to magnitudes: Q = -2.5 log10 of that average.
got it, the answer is 0.05 mag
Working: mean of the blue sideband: 5.1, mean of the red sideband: 4.87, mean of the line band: 4.83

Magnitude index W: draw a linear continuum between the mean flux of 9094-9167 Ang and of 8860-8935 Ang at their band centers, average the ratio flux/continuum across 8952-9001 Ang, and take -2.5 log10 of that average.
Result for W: 0.01 mag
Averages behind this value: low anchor 5.14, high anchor 4.9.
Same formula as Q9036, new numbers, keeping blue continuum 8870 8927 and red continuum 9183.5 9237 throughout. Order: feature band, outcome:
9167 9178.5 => -0.01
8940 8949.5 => 0.06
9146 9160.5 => -0.02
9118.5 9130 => 0.01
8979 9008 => 0.04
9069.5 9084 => -0.01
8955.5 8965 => -0.05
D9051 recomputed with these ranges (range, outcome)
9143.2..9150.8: 4.91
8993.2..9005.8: 4.85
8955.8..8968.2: 5.27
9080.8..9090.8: 4.91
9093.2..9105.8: 4.96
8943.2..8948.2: 4.77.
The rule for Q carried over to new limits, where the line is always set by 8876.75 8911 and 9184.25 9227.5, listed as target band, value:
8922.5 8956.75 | 0.01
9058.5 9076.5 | -0.01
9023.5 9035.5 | 0.05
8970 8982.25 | 0.03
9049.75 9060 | 0.01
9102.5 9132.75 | 0.01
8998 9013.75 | 0.03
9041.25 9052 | -0.01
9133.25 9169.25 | -0.01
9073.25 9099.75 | -0.01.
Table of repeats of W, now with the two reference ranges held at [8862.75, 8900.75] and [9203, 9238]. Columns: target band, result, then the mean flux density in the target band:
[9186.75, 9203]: -0.04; 4.9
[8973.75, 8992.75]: 0.03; 4.86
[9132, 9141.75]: -0.05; 5.01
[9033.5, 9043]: 0.01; 4.86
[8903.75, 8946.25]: -0.01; 5.12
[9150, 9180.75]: -0.03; 4.88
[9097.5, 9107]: -0.02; 4.94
